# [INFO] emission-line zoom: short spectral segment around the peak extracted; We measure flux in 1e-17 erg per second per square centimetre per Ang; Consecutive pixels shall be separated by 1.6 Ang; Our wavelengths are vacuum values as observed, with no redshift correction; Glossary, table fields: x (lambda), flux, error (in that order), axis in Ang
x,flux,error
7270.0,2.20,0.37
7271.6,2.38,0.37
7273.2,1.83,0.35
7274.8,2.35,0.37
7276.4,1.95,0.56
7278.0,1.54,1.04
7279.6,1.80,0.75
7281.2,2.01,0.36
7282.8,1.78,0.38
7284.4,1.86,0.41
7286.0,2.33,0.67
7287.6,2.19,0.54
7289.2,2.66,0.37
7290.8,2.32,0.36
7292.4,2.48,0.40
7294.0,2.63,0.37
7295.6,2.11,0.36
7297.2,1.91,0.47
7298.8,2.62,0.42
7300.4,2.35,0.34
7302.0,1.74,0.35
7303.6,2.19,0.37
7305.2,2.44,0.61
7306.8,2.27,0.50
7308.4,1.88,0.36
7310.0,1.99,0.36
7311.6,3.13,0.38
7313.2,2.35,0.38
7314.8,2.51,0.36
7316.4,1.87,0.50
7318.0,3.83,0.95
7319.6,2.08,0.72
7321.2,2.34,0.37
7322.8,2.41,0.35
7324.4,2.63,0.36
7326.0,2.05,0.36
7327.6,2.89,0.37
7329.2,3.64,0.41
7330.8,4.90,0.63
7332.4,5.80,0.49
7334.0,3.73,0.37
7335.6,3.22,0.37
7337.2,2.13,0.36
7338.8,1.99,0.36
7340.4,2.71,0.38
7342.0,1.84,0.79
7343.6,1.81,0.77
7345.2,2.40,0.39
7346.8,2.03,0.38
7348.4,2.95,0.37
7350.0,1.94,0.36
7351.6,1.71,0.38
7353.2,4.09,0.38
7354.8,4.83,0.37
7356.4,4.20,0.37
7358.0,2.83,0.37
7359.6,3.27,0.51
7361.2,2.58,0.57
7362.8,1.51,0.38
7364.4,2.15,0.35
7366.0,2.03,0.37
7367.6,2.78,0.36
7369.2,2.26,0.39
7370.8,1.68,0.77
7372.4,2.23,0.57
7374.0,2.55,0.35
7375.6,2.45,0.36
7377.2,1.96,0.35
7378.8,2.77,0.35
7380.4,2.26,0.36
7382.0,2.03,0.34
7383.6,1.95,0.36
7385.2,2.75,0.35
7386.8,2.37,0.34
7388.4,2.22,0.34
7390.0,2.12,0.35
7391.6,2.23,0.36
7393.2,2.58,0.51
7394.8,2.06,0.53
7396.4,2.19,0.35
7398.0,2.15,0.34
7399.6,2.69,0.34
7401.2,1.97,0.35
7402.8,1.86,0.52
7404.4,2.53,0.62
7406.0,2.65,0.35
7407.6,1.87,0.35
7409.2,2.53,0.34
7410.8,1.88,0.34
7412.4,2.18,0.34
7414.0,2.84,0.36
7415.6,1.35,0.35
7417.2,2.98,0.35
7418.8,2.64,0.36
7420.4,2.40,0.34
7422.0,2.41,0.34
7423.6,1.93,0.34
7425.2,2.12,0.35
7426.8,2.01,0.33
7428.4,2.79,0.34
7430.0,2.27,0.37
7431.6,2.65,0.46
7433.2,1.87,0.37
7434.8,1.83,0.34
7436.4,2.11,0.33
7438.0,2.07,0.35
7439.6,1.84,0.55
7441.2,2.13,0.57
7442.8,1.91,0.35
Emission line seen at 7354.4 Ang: [N II] 6583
